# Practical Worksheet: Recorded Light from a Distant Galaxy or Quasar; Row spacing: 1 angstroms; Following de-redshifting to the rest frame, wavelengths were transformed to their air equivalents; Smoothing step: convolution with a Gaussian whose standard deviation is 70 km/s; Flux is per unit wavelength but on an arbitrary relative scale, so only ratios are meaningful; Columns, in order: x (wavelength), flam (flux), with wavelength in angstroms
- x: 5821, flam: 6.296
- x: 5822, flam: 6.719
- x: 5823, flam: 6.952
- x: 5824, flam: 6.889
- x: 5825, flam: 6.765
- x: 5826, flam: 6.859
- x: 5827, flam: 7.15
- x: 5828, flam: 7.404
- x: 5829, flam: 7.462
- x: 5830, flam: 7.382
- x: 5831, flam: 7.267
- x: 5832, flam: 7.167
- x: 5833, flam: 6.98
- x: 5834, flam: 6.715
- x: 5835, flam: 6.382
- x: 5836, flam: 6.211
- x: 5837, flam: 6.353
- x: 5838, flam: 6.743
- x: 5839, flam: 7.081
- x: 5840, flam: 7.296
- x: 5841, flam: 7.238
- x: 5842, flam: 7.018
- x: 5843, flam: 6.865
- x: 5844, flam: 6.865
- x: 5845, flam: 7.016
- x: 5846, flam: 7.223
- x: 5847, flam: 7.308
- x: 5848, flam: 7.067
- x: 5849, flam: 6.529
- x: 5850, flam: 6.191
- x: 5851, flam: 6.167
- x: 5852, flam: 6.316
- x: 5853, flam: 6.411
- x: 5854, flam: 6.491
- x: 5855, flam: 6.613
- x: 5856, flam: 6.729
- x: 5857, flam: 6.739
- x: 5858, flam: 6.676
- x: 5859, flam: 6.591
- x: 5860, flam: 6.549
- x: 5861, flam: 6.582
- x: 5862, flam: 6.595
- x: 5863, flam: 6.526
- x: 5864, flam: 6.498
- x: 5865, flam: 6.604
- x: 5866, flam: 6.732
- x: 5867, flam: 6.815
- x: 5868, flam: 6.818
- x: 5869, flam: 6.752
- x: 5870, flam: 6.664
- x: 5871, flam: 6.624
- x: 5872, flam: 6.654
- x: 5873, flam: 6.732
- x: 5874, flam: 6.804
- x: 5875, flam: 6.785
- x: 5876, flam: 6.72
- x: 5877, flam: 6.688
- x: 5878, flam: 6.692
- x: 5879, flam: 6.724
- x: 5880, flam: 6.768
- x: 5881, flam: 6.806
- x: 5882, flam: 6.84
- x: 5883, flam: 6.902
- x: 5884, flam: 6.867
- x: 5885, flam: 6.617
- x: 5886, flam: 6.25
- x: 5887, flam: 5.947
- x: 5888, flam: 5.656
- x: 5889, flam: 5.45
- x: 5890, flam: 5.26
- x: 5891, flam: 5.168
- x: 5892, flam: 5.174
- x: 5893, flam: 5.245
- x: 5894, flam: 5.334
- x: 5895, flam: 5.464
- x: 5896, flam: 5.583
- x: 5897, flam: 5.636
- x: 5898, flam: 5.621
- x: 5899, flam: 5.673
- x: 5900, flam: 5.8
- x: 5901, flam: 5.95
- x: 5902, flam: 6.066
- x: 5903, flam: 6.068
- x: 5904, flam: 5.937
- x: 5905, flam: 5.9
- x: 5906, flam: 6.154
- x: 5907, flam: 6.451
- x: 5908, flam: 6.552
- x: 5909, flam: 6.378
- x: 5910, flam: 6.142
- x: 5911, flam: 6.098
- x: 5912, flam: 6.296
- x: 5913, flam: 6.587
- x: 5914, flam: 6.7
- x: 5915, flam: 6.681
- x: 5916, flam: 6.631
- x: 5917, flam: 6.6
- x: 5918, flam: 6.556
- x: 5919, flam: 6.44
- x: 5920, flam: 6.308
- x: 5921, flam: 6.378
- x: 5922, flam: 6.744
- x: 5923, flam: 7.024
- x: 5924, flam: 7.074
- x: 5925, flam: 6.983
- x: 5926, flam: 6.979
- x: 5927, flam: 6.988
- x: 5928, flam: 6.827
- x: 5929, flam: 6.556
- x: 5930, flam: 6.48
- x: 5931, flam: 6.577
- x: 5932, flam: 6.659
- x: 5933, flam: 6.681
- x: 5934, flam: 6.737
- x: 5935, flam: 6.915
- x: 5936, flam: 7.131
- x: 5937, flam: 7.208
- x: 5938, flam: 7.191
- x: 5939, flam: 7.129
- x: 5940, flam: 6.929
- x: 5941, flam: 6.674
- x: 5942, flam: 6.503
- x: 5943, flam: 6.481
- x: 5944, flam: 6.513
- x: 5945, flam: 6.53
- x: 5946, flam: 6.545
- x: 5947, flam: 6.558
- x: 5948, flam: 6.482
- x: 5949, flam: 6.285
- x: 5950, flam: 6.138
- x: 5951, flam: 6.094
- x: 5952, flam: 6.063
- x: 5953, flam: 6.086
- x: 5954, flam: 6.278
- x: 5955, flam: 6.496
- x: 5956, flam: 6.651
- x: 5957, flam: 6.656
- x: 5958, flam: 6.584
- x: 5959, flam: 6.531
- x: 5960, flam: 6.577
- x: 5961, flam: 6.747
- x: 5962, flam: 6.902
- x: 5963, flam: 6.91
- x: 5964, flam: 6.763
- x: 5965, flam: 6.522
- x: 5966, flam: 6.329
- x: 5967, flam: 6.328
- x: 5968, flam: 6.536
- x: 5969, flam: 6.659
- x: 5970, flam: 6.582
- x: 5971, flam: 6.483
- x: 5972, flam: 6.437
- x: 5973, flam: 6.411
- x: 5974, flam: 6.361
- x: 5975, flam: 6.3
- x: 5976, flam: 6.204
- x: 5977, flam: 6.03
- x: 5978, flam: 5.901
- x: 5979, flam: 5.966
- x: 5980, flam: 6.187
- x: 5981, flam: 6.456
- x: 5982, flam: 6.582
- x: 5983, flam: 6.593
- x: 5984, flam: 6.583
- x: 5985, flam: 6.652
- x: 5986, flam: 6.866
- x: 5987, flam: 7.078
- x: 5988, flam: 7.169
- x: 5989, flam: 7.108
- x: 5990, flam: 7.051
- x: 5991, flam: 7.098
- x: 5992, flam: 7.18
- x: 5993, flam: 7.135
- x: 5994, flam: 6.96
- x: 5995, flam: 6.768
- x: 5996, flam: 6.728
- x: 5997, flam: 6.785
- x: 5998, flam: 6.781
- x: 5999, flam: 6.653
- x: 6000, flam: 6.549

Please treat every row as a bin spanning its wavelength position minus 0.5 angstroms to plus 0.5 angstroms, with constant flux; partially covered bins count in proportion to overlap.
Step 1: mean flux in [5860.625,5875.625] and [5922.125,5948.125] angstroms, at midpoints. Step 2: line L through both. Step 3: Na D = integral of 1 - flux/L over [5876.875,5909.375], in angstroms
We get 3.3 angstroms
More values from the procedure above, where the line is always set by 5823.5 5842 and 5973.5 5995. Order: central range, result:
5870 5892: 1.5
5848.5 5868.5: 1.0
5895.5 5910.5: 1.8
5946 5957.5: 0.6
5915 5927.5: 0.1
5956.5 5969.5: 0.1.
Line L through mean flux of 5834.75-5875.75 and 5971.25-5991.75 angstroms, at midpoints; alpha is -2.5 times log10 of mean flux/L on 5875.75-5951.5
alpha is 0.04 mag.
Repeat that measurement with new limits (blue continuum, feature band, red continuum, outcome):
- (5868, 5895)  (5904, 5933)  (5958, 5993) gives -0.02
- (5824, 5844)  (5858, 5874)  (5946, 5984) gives 0.03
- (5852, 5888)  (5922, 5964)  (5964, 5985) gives -0.03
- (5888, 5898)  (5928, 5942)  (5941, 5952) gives -0.11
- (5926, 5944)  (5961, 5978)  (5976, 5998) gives 0.04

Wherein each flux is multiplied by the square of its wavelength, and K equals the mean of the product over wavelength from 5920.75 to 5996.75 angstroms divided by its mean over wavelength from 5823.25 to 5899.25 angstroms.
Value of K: 1.05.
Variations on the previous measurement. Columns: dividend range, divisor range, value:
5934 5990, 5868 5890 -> 1.03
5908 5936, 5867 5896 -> 1.07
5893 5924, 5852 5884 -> 0.94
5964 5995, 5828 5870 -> 1.02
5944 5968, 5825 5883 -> 0.99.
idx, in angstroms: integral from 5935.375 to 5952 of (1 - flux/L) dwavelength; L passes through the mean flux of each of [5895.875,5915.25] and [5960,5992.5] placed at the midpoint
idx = -0.7 angstroms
